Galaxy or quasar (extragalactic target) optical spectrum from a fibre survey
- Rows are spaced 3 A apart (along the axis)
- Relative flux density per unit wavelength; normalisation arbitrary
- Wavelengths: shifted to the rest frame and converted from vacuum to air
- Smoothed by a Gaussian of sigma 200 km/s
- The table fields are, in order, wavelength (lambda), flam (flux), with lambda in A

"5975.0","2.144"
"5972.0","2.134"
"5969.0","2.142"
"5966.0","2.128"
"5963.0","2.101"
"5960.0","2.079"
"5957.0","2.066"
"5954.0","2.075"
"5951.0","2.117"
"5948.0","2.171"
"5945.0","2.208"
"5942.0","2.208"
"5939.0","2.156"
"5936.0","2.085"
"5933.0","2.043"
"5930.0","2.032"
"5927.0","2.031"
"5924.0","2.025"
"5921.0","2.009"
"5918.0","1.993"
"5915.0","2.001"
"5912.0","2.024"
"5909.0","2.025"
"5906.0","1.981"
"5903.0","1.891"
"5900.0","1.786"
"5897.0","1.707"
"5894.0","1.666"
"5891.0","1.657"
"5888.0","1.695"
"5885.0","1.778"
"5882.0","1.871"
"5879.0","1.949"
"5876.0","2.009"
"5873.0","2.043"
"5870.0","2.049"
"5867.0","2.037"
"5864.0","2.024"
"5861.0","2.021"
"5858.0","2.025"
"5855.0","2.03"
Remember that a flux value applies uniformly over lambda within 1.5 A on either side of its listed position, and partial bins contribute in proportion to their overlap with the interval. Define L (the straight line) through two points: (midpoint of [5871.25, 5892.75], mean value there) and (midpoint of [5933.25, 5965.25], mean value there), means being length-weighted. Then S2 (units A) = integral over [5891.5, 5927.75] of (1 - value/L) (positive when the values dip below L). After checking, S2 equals 0.9 A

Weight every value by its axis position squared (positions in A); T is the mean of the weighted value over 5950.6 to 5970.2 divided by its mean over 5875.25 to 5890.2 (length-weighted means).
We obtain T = 1.17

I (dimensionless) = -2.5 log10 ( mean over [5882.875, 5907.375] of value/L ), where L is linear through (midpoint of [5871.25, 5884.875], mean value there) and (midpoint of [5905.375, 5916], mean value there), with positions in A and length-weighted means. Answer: 0.12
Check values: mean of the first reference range 1.95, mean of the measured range 1.77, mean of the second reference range 2.01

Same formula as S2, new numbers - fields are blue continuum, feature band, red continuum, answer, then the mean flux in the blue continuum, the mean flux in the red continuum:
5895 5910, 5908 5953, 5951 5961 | -2.2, 1.87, 2.08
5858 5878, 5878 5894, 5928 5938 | 2.1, 2.03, 2.06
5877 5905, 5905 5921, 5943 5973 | -0.9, 1.79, 2.12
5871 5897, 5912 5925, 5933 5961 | -0.1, 1.83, 2.13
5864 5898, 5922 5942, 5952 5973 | -0.6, 1.87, 2.1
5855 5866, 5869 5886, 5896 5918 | 0.3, 2.02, 1.93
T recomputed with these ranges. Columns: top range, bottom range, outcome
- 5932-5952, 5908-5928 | 1.07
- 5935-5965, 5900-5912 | 1.11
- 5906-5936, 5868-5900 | 1.11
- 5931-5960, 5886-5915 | 1.17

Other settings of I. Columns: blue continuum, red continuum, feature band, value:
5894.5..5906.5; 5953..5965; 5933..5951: -0.08 mag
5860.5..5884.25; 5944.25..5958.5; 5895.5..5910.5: 0.09 mag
